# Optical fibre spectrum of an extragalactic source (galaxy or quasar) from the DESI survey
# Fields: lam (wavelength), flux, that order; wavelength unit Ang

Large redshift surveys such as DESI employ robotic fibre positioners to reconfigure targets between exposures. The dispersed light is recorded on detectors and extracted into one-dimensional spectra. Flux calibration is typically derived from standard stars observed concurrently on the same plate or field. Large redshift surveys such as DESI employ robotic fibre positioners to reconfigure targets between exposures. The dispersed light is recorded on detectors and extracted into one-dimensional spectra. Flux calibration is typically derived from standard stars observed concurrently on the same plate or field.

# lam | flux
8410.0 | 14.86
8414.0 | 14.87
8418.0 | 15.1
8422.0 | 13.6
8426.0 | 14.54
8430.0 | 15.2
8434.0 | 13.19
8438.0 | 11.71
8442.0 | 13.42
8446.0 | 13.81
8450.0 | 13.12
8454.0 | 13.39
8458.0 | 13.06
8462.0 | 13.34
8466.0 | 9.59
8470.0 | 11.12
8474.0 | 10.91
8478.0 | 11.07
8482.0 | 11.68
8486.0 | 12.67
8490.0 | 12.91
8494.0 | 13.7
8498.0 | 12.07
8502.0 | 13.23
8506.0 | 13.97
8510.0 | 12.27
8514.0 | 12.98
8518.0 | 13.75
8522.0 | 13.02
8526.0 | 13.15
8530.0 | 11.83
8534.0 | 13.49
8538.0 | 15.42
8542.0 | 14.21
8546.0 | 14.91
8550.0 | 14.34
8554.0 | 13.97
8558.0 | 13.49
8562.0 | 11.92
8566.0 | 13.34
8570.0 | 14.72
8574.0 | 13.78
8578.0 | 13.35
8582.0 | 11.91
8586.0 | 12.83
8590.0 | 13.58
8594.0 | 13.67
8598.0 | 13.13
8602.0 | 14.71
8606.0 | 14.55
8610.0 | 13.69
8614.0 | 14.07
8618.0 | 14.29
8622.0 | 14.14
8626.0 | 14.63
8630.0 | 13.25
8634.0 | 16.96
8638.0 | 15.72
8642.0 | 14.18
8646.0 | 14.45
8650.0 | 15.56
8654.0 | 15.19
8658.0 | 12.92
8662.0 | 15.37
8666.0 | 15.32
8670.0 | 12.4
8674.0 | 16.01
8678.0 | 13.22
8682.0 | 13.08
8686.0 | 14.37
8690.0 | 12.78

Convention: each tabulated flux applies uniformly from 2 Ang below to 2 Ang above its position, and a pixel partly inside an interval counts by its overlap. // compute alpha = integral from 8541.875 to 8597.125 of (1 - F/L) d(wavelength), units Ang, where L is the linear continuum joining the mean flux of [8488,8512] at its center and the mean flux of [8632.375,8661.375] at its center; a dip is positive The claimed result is 1.6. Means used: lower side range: 13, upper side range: 15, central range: 13.5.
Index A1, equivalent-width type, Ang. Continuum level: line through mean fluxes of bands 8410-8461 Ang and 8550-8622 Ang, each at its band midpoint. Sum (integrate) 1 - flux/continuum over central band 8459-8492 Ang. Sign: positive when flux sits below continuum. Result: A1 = 4.9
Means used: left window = 13.8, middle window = 11.7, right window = 13.6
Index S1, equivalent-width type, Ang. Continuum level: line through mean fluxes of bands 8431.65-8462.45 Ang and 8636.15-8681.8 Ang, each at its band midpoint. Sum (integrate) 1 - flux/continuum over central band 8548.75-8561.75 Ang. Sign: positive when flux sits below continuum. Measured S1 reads 0.2 Ang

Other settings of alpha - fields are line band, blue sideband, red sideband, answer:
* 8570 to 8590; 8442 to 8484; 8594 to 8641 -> 1.0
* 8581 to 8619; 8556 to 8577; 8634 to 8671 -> 0.8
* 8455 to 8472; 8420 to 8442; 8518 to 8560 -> 2.2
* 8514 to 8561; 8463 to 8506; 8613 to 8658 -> -2.7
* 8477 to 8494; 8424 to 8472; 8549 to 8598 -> 1.0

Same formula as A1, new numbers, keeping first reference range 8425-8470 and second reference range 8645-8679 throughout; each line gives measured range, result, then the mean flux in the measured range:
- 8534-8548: -1.0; 14.7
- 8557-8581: 0.9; 13.4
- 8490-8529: 1.1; 13.1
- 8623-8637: -0.6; 14.9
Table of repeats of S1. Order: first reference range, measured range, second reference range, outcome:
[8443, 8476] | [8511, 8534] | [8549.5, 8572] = 0.25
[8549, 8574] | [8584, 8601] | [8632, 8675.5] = 0.80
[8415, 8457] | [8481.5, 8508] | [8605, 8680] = 1.88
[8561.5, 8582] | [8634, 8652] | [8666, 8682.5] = -1.88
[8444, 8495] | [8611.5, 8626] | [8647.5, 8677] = -0.11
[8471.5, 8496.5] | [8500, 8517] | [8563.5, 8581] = -0.81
